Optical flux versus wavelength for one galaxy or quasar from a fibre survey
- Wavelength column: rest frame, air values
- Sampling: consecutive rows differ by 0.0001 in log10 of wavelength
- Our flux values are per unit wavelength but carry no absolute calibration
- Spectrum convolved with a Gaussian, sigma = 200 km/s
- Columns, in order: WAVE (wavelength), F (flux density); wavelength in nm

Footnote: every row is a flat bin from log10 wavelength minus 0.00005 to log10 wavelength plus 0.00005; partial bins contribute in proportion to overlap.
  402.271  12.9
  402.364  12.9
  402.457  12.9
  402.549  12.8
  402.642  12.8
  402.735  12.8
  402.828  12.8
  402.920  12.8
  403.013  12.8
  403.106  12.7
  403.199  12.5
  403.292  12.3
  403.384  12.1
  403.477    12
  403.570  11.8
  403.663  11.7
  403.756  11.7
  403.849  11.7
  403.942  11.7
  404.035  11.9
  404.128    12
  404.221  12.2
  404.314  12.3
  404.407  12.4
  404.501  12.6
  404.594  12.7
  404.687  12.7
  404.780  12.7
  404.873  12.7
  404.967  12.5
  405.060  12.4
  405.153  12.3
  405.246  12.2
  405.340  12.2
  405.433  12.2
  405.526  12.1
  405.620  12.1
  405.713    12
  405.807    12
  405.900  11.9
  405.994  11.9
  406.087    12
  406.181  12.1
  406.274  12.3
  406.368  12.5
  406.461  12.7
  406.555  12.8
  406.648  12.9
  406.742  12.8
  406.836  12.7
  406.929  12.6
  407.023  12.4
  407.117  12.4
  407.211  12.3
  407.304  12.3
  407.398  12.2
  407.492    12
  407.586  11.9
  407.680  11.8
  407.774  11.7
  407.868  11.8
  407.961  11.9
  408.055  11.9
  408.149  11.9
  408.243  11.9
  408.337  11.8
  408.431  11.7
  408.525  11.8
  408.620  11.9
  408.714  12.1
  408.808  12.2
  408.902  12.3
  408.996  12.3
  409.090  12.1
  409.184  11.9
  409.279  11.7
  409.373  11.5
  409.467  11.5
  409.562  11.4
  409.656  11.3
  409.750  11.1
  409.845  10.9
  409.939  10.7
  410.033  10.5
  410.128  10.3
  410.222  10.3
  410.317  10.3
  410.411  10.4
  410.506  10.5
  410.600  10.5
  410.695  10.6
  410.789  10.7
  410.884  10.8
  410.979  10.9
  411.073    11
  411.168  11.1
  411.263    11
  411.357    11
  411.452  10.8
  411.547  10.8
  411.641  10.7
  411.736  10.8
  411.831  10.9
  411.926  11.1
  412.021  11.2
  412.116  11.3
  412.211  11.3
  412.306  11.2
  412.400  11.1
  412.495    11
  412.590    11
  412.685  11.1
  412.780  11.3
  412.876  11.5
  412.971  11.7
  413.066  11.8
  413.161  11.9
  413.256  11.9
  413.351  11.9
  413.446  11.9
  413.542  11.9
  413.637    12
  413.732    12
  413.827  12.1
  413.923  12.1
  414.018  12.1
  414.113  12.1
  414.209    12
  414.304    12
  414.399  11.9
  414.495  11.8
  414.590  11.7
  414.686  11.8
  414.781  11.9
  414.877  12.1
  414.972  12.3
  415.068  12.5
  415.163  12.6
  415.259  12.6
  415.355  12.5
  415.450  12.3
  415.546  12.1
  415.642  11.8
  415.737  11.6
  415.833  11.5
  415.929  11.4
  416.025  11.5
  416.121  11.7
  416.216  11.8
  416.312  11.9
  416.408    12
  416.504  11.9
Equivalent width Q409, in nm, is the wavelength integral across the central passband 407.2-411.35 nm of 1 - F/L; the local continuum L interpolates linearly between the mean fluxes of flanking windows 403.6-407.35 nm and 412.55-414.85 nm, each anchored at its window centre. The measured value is 0.23 nm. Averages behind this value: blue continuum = 12.3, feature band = 11.4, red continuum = 11.8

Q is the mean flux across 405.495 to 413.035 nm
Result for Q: 11.6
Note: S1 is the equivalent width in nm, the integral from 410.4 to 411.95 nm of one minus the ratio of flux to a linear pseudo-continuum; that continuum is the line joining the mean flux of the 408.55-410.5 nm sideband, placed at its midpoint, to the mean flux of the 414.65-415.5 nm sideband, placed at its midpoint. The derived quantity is 0.11 nm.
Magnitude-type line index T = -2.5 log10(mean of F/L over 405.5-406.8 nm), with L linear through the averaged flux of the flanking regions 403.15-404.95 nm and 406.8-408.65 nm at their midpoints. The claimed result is -0.02 mag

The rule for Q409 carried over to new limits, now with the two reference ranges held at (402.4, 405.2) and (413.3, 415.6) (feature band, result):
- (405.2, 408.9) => 0.04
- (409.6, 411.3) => 0.21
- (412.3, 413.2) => 0.06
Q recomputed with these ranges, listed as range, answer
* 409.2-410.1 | 11.2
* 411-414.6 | 11.5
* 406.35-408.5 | 12.2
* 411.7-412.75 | 11.1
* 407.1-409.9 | 11.8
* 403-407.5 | 12.3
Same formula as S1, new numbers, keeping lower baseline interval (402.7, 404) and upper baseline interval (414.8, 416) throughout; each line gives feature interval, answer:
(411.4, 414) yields 0.149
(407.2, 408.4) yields 0.024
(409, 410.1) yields 0.074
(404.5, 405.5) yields -0.020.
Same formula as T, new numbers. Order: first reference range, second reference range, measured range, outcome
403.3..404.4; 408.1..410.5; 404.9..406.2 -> -0.03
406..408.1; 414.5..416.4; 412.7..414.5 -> 0.02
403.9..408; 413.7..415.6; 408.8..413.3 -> 0.10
